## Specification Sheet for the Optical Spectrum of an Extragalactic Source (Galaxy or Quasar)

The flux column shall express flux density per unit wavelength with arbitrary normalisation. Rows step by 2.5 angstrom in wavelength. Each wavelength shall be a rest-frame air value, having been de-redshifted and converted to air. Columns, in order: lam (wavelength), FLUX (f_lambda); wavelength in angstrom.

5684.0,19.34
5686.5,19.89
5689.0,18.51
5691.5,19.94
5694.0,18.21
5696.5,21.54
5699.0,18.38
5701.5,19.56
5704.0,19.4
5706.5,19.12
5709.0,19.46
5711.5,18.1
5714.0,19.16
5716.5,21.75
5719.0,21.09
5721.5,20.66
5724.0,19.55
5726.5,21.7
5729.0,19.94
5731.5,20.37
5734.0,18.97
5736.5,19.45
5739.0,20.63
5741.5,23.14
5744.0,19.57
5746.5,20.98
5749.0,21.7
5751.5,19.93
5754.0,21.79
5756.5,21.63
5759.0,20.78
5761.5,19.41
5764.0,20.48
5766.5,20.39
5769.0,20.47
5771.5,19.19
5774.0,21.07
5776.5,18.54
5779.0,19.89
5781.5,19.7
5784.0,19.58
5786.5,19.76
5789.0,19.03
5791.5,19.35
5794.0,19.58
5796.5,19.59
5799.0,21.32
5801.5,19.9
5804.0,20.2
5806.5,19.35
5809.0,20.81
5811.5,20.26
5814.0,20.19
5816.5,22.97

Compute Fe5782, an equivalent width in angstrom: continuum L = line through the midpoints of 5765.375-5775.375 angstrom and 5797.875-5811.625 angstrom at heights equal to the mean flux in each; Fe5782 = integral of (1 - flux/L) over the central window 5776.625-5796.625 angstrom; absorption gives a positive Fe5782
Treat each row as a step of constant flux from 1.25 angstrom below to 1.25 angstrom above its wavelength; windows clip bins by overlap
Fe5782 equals 0.8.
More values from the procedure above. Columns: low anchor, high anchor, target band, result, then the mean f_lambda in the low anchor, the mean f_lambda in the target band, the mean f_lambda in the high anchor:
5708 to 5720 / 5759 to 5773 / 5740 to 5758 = -1.09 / 19.9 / 21.2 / 20.1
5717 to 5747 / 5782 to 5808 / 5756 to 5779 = -0.06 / 20.5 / 20.2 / 19.8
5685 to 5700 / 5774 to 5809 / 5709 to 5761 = -2.47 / 19.4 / 20.5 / 19.8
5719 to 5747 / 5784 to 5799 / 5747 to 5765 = -0.62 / 20.5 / 20.8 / 19.6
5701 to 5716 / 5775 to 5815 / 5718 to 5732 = -0.87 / 19.2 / 20.6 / 19.8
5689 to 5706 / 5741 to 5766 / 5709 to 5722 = -0.11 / 19.4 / 20.1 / 20.9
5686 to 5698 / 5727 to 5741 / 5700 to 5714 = 0.47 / 19.6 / 19.1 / 20.1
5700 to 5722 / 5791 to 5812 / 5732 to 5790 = -1.01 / 19.8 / 20.3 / 20.1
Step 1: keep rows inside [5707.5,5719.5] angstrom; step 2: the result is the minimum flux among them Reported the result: 18.1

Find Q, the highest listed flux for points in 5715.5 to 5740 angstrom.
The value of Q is 21.75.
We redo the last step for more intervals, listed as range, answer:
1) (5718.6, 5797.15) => 23.14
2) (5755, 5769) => 21.63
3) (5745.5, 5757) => 21.79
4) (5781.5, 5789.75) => 19.76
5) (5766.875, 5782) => 21.07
